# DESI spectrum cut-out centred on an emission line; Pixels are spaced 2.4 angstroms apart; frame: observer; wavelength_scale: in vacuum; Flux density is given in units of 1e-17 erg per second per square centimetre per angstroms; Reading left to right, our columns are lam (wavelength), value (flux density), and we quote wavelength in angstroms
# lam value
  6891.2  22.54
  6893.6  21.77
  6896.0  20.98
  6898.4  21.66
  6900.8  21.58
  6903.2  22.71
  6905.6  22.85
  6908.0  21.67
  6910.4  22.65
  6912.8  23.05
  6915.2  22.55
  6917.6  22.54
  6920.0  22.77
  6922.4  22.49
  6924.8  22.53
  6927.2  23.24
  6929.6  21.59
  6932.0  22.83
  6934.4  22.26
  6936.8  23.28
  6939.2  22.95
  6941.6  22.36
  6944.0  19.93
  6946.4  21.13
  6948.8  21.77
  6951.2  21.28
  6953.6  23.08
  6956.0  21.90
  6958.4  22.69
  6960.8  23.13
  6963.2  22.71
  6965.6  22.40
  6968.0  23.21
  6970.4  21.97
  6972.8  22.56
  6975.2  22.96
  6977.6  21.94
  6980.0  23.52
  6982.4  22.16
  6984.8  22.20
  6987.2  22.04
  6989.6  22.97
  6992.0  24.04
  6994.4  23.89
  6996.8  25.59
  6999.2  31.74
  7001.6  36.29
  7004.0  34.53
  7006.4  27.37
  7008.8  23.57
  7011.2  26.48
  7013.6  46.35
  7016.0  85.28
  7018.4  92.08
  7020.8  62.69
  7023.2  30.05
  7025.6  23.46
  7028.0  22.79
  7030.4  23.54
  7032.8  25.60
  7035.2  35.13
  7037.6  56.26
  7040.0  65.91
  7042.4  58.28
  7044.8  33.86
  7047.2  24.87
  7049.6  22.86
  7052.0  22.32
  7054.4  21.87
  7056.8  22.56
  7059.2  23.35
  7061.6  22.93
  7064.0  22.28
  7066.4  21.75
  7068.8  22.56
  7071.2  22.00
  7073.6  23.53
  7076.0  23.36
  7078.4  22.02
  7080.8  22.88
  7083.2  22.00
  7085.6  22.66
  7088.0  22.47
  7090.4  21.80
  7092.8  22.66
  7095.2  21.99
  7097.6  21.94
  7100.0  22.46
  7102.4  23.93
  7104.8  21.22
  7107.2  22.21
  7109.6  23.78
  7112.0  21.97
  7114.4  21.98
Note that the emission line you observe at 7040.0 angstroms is [N II] 6583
